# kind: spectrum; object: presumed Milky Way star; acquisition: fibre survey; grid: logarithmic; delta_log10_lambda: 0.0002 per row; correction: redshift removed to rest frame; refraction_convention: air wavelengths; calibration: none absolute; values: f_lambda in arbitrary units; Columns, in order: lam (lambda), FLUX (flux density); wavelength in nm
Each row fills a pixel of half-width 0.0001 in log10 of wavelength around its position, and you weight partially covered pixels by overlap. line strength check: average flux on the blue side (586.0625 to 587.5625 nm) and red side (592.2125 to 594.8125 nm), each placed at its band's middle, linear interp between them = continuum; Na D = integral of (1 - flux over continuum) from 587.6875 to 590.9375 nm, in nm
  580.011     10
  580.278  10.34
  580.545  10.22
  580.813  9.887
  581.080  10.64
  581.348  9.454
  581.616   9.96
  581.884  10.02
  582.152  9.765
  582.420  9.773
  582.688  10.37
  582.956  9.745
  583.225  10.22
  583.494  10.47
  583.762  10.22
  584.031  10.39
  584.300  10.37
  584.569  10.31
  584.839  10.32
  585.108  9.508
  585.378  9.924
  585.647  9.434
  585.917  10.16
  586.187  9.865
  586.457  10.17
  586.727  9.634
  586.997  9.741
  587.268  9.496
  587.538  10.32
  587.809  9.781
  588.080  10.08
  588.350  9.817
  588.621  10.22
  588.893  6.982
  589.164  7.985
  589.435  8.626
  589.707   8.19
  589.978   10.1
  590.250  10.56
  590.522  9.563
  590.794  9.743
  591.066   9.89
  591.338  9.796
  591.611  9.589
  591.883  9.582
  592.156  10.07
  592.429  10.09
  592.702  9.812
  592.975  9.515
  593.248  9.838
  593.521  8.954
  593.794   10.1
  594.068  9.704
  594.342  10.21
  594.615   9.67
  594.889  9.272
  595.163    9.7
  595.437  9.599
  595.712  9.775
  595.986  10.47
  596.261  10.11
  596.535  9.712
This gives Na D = 0.17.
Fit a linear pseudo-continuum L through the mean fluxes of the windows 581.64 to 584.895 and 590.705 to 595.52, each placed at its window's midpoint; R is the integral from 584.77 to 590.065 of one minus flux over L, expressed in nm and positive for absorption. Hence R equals 0.253 nm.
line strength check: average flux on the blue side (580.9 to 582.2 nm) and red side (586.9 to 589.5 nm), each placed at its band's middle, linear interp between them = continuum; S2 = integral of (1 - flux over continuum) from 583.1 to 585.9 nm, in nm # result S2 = -0.13 nm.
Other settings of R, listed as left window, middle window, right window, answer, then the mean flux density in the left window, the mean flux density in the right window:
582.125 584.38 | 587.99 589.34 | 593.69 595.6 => 0.13 nm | 10.2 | 9.74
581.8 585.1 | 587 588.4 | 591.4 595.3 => 0.01 nm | 10.1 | 9.72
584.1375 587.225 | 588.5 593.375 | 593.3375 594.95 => 0.16 nm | 9.94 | 9.68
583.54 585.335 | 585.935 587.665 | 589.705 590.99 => 0.02 nm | 10.2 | 9.8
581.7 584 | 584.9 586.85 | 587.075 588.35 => 0.03 nm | 10.1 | 9.9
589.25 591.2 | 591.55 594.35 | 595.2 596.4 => -0.01 nm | 9.49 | 9.96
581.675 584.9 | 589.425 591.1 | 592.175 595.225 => 0.05 nm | 10.2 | 9.73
